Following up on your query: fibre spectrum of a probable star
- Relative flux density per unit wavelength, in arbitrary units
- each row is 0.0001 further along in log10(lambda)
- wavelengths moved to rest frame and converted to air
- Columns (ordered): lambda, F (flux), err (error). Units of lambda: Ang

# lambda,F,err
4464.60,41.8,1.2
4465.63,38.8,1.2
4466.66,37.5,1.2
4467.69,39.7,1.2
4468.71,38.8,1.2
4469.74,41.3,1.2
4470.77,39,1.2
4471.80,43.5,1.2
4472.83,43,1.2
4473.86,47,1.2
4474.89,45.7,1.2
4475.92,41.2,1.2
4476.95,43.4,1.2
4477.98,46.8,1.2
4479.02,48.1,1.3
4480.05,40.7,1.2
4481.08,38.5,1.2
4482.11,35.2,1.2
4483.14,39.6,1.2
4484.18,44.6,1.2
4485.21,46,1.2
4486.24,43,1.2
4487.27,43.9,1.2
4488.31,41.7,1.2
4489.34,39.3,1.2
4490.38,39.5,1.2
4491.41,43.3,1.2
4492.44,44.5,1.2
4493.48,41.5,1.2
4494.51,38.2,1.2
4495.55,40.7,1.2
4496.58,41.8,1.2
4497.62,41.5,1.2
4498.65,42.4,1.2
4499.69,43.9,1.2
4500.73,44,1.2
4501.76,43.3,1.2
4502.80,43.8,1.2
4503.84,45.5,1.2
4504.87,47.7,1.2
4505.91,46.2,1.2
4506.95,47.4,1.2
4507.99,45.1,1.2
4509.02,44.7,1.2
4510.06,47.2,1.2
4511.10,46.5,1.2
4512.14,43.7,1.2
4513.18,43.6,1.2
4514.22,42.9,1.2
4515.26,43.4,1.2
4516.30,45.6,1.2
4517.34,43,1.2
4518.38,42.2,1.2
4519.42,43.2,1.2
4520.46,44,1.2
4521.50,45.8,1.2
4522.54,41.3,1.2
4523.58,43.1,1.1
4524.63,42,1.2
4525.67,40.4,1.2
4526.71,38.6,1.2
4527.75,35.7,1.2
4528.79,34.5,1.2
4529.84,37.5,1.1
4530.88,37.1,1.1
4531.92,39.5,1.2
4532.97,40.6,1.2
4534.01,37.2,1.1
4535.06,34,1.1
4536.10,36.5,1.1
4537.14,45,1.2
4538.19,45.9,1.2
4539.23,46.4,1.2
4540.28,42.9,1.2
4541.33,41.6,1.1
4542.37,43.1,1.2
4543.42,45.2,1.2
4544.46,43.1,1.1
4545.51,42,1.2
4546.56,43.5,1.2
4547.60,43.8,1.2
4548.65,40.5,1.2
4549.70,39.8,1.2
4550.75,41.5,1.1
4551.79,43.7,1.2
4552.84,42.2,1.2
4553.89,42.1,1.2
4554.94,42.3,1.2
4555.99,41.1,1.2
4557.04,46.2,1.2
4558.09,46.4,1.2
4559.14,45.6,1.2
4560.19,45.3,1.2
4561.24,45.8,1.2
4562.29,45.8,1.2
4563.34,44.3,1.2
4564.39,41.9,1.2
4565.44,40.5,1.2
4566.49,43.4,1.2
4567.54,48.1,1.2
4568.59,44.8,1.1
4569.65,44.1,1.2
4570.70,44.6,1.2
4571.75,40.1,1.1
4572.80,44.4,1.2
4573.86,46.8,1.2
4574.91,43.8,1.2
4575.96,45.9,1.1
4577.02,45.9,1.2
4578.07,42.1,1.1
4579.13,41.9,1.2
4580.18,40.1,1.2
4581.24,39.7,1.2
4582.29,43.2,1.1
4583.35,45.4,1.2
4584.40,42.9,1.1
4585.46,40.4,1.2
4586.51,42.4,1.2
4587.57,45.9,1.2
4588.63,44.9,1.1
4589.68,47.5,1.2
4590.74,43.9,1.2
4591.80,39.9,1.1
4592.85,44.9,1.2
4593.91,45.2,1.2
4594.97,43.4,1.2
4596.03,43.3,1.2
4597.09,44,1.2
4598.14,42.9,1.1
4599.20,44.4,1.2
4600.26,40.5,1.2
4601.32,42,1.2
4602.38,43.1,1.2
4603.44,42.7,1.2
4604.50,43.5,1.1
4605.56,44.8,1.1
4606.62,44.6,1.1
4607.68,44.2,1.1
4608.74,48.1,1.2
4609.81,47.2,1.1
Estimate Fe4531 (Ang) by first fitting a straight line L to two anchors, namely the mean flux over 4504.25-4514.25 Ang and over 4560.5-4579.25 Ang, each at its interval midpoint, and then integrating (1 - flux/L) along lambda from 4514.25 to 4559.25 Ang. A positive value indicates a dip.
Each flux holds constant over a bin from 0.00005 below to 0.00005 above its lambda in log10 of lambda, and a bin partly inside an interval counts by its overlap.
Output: 3.16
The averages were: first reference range 45.6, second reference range 44.2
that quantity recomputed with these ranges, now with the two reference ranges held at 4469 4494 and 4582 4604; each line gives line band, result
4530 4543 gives 0.7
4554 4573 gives -0.4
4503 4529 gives -0.4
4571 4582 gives 0.1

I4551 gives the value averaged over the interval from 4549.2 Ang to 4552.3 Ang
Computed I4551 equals 41.7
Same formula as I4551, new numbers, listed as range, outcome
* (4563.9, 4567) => 42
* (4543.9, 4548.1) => 43.2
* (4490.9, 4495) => 41.9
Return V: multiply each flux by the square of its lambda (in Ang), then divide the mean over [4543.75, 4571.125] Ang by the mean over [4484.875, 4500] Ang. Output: 1.1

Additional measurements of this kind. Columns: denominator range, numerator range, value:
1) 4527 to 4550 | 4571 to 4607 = 1.09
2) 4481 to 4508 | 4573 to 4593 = 1.06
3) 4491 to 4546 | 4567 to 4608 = 1.06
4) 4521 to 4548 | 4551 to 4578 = 1.09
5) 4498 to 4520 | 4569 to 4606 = 1.01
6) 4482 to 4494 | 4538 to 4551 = 1.05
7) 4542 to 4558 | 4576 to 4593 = 1.03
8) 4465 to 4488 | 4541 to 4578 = 1.08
